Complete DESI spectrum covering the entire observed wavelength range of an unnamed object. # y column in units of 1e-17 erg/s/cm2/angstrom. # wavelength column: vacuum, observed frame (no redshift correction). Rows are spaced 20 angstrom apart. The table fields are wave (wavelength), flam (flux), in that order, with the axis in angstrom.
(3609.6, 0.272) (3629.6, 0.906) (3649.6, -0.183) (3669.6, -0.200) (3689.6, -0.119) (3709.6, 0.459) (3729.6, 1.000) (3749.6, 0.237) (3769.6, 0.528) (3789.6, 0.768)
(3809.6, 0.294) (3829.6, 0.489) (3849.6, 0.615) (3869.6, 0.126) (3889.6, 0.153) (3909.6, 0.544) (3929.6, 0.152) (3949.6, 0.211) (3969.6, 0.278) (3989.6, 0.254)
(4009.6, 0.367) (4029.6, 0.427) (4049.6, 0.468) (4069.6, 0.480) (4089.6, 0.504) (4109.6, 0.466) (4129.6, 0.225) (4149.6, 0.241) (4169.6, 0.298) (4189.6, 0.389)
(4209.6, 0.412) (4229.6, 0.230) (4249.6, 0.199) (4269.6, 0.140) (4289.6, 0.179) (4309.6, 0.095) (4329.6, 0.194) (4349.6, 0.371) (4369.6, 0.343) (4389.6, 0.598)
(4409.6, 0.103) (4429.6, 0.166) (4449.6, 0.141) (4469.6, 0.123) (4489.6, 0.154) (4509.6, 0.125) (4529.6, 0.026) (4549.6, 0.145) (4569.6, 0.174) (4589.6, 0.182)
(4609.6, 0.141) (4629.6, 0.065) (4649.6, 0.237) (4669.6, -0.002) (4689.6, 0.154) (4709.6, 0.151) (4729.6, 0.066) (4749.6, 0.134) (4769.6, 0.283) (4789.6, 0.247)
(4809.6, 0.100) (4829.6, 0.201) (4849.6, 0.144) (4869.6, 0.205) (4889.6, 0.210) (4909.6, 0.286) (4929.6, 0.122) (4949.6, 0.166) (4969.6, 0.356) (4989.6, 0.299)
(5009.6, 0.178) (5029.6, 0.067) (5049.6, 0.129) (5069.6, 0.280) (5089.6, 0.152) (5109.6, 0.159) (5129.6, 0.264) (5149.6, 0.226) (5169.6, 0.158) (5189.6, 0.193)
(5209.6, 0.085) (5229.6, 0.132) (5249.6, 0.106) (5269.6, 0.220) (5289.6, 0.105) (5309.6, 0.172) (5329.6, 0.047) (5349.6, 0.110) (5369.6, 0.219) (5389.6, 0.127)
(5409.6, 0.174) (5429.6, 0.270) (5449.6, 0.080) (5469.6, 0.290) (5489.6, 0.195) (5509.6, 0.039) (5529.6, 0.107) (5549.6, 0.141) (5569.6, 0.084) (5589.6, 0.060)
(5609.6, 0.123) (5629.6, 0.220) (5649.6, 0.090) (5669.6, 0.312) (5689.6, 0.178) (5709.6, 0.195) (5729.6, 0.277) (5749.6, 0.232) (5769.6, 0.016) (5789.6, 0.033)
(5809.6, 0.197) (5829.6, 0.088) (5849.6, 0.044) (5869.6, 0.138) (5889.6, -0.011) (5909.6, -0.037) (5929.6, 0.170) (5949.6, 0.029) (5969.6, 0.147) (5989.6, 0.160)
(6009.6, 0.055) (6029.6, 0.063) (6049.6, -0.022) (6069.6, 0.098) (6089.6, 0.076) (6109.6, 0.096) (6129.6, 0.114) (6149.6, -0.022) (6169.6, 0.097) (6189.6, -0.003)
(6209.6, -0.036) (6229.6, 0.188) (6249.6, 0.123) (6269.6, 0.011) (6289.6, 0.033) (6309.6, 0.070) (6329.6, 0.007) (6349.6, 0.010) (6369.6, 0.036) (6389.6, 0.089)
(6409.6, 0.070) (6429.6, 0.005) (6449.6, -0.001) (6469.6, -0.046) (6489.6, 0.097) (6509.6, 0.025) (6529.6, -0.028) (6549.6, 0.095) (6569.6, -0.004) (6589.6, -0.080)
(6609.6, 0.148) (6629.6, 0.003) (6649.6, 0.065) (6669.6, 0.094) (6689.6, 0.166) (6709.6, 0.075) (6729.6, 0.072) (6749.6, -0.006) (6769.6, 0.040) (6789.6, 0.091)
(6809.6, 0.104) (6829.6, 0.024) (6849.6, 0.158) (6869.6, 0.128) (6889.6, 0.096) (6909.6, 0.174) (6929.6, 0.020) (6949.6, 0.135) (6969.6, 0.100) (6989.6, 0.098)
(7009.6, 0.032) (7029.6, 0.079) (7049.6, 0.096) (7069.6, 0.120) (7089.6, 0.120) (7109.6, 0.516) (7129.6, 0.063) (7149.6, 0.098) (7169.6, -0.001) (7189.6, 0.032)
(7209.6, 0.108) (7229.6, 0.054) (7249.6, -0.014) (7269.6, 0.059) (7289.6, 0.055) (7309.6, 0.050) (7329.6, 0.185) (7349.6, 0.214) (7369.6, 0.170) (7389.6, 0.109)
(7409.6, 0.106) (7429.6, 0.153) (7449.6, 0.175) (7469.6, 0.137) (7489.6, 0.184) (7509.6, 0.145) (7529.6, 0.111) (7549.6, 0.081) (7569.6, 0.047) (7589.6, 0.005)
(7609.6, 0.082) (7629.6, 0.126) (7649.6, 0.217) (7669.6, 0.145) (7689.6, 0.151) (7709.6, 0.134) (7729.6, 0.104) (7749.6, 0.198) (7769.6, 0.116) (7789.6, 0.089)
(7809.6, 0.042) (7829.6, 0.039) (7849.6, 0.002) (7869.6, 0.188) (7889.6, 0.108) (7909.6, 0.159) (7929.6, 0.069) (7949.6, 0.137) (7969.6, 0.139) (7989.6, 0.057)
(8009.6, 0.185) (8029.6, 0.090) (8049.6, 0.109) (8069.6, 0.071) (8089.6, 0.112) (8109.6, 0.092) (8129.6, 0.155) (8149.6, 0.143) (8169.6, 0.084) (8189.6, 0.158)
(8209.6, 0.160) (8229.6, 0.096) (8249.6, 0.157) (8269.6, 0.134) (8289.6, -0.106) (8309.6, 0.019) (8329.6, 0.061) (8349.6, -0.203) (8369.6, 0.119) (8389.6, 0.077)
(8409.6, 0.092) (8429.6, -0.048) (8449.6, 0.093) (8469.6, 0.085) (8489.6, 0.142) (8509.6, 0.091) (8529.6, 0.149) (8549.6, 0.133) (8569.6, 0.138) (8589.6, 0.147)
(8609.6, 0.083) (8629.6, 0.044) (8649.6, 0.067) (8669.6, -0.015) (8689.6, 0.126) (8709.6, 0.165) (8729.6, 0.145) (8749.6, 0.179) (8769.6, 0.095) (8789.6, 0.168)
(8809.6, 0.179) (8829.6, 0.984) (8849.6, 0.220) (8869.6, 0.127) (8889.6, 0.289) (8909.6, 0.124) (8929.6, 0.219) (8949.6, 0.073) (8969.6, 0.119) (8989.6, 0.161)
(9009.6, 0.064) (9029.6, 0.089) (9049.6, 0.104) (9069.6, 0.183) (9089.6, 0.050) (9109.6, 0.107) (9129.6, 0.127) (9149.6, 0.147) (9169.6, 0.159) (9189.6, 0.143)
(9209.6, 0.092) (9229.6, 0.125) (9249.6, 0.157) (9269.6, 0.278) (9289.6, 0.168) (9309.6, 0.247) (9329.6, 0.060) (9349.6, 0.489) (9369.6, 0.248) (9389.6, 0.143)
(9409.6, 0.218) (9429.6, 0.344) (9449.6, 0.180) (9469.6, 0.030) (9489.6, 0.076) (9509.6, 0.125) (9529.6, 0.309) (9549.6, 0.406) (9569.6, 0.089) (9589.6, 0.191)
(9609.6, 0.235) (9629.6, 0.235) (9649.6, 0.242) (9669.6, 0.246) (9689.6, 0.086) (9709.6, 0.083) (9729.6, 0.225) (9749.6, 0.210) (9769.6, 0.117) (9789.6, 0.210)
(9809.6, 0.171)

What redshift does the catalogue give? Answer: 0.91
